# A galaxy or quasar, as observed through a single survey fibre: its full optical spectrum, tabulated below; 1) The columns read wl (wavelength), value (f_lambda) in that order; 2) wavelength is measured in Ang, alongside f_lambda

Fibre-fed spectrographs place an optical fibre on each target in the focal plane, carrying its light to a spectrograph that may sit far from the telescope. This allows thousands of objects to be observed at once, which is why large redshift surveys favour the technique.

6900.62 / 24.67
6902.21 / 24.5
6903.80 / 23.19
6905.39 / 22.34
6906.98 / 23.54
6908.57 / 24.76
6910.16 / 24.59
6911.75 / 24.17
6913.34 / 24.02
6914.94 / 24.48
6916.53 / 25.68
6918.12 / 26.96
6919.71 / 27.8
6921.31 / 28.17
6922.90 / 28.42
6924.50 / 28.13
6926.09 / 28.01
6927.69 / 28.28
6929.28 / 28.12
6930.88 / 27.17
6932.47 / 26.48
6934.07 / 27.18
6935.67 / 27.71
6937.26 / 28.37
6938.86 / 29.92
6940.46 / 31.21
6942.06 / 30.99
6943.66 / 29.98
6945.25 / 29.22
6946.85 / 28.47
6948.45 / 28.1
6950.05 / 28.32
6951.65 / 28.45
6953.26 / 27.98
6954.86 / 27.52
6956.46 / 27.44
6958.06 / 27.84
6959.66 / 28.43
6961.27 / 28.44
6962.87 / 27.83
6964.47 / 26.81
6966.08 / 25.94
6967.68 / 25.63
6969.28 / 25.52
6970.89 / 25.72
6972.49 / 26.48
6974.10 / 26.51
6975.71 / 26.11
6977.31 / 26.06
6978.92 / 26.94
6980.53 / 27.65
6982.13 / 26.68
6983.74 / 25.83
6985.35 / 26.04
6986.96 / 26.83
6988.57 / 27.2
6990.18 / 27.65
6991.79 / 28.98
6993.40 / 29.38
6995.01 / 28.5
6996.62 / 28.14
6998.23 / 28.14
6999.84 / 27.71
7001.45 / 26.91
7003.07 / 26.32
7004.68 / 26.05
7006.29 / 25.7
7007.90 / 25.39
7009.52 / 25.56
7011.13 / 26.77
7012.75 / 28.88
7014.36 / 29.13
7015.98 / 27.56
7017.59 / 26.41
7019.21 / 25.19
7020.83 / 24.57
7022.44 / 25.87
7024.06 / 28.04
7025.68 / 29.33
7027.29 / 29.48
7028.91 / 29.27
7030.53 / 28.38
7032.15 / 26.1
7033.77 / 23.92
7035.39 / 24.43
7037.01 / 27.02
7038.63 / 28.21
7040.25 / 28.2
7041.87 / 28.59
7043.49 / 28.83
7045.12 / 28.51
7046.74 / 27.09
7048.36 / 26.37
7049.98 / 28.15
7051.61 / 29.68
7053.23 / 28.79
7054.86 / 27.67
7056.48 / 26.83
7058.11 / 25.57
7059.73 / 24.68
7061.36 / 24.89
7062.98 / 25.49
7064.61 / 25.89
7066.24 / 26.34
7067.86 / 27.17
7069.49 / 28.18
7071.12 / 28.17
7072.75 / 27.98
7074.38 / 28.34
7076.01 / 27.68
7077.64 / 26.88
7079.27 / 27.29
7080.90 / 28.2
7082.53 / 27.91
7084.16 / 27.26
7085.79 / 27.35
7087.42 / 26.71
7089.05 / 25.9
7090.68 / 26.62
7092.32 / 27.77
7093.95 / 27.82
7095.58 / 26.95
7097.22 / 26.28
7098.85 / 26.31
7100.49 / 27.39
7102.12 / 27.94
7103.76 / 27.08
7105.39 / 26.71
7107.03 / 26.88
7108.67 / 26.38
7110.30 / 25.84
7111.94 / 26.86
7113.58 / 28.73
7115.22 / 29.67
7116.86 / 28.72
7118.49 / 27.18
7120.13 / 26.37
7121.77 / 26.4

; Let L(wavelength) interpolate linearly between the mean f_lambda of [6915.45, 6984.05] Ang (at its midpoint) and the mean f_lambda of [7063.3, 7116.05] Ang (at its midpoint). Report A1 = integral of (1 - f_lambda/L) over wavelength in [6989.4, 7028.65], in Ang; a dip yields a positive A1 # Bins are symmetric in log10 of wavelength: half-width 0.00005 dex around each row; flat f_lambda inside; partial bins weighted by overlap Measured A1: 0.2 Ang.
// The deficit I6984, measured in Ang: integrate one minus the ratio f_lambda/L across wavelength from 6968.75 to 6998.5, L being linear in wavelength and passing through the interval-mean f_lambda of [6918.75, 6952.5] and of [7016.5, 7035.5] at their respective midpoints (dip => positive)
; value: 0.6 Ang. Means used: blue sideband 28.5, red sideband 26.9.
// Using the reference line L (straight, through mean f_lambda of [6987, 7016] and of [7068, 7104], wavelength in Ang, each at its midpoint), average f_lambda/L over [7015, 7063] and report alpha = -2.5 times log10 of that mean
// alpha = 0.010 mag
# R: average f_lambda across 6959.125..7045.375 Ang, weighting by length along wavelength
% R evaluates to 27.1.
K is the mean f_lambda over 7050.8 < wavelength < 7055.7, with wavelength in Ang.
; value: 28.7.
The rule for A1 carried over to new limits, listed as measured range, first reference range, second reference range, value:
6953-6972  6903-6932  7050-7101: -0.5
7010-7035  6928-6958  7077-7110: 0.5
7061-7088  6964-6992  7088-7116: -0.2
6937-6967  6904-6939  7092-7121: -2.1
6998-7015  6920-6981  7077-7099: 0.4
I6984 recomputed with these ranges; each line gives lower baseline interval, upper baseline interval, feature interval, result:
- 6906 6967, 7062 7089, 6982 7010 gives 0.3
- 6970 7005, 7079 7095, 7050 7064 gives 0.2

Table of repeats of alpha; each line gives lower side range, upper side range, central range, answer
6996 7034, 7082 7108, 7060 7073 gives 0.02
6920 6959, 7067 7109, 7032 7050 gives 0.02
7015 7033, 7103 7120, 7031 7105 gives 0.01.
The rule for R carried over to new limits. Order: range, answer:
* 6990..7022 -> 27.1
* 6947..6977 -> 27.2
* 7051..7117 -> 27.2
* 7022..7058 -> 27.6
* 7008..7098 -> 27.2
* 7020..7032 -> 27.8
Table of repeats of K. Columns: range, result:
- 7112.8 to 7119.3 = 28.6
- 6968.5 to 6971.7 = 25.6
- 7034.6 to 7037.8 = 25.7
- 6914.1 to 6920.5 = 26.2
